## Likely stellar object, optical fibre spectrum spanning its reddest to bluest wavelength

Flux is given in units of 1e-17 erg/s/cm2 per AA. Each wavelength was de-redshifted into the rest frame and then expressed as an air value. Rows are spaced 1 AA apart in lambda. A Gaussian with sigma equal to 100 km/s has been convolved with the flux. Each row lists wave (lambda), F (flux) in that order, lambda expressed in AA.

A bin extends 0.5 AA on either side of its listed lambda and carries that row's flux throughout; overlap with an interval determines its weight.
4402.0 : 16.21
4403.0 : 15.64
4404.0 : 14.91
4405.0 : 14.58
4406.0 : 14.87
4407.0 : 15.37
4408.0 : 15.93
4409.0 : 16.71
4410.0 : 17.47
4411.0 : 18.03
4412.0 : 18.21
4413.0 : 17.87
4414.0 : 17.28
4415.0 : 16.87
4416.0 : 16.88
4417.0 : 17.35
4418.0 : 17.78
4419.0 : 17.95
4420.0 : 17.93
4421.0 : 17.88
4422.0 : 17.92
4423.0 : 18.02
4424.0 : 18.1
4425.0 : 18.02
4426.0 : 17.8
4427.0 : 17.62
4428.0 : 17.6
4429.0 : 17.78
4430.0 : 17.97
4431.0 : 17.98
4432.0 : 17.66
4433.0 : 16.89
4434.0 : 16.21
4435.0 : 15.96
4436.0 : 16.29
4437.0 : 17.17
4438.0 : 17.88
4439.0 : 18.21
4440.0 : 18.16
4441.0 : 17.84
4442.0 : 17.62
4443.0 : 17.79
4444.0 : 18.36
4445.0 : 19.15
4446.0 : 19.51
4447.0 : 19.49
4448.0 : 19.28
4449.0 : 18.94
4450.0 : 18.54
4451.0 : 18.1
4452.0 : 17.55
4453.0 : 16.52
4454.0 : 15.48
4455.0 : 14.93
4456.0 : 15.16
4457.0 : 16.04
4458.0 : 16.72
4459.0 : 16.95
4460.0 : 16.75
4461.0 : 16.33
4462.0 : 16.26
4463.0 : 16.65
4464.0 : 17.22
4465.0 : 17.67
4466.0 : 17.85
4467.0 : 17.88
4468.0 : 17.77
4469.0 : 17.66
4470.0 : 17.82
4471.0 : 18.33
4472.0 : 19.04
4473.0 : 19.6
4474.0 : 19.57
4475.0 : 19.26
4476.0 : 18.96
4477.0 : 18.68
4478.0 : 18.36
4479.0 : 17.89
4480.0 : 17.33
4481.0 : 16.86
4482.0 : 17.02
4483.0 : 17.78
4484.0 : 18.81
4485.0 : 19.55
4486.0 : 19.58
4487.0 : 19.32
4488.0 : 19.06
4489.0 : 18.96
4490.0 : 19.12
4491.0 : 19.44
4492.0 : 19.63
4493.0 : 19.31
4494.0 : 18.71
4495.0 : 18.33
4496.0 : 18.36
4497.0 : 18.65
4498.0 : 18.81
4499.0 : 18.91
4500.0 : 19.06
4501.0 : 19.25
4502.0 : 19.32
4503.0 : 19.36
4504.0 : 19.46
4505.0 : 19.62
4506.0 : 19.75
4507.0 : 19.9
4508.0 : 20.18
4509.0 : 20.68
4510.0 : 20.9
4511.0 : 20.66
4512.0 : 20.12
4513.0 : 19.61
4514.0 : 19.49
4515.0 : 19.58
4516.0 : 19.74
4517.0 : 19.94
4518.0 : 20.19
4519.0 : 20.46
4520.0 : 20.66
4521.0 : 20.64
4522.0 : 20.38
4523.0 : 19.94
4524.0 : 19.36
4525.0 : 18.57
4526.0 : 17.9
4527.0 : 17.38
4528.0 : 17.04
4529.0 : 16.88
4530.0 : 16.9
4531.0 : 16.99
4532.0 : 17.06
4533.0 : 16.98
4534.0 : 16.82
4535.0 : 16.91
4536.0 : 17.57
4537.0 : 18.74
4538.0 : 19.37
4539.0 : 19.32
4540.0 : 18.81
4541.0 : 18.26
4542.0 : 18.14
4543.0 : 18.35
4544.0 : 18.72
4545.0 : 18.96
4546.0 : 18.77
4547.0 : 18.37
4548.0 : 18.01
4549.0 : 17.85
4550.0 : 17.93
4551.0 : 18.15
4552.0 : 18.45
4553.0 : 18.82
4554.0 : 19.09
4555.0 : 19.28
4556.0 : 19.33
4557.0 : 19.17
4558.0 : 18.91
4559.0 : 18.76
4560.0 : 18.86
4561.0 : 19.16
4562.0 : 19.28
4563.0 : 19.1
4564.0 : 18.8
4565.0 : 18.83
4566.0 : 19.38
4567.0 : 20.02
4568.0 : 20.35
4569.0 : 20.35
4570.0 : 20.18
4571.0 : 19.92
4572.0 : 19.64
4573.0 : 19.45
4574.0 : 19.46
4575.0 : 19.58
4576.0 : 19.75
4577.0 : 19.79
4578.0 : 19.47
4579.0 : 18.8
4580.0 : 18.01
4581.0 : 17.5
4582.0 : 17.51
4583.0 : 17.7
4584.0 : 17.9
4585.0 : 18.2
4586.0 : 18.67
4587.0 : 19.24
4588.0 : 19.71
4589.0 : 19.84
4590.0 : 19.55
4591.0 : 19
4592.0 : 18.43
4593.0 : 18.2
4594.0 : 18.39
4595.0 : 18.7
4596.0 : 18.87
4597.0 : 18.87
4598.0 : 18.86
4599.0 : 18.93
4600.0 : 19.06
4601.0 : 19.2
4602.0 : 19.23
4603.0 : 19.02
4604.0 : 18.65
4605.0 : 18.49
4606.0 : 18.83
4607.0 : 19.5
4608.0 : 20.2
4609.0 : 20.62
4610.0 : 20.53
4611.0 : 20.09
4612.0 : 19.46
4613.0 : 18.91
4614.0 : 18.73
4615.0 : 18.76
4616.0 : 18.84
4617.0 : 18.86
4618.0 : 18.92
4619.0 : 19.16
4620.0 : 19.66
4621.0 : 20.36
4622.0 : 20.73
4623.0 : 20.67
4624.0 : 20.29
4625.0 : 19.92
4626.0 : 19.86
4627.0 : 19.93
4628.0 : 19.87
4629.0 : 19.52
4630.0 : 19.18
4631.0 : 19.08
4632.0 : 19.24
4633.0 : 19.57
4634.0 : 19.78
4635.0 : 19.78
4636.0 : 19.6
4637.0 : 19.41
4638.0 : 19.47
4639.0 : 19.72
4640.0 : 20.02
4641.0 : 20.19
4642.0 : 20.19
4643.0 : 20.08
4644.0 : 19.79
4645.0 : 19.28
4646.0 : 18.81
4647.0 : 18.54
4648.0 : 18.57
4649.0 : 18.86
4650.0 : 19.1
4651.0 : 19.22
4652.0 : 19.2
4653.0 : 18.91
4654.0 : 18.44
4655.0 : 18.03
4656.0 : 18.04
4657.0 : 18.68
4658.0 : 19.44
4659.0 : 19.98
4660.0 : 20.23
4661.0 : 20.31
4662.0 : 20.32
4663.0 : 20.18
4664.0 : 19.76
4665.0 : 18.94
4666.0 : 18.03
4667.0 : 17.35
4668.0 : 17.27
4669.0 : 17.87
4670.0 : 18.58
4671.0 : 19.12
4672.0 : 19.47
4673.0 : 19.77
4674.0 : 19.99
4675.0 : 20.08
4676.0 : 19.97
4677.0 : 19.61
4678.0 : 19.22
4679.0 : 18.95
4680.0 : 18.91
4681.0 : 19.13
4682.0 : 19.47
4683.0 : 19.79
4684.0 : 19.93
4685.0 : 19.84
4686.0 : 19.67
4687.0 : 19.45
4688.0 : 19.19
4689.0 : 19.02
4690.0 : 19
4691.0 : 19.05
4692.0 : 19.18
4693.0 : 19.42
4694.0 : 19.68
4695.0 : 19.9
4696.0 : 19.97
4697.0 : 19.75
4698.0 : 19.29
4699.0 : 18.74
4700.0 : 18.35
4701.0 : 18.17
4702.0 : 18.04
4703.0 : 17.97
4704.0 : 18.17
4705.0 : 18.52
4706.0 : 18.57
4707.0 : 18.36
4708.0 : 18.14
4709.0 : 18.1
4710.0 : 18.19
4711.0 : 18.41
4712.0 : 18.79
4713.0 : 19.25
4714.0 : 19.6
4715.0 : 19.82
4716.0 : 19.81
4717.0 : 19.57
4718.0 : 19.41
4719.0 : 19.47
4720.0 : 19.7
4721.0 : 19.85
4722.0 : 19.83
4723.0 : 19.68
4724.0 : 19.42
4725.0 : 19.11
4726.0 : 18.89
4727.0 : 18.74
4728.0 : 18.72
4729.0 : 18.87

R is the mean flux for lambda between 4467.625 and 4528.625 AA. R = 19.1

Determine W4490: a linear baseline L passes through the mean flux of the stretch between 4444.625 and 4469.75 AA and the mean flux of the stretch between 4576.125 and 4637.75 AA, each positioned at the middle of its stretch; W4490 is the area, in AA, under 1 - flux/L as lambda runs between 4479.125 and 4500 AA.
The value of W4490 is -1.06 AA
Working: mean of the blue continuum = 17.4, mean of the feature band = 18.7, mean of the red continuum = 19.2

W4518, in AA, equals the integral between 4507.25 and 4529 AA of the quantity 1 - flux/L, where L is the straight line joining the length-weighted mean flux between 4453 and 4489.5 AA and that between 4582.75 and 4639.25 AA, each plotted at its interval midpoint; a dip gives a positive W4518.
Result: -1.6 AA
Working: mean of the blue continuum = 17.7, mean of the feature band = 19.6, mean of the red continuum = 19.3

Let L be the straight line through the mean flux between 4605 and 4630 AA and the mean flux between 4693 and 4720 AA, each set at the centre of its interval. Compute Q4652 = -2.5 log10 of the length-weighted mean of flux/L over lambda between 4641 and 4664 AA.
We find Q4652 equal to 0.00 mag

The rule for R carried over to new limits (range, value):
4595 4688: 19.4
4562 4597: 19.1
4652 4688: 19.2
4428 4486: 17.7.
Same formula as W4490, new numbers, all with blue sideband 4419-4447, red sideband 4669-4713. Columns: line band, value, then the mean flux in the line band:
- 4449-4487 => 0.61 AA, 17.7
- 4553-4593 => -1.35 AA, 19.1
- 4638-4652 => -0.42 AA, 19.4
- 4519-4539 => -0.04 AA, 18.3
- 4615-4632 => -0.81 AA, 19.6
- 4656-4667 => -0.28 AA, 19.4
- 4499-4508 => -0.66 AA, 19.5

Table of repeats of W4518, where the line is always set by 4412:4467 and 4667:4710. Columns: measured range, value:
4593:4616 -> -0.8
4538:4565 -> -0.8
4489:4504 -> -1.0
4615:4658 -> -1.6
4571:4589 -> -0.5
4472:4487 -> -0.7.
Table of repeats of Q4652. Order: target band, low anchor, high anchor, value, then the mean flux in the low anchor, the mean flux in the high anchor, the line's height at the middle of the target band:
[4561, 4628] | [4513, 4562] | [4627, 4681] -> -0.017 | 18.7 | 19.3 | 19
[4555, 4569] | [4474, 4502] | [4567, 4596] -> -0.016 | 18.7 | 19.1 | 19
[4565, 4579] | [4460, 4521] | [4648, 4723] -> -0.041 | 18.9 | 19.1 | 19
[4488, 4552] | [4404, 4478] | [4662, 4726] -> -0.052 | 17.5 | 19.1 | 18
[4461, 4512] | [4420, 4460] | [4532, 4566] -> -0.046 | 17.6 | 18.5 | 18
